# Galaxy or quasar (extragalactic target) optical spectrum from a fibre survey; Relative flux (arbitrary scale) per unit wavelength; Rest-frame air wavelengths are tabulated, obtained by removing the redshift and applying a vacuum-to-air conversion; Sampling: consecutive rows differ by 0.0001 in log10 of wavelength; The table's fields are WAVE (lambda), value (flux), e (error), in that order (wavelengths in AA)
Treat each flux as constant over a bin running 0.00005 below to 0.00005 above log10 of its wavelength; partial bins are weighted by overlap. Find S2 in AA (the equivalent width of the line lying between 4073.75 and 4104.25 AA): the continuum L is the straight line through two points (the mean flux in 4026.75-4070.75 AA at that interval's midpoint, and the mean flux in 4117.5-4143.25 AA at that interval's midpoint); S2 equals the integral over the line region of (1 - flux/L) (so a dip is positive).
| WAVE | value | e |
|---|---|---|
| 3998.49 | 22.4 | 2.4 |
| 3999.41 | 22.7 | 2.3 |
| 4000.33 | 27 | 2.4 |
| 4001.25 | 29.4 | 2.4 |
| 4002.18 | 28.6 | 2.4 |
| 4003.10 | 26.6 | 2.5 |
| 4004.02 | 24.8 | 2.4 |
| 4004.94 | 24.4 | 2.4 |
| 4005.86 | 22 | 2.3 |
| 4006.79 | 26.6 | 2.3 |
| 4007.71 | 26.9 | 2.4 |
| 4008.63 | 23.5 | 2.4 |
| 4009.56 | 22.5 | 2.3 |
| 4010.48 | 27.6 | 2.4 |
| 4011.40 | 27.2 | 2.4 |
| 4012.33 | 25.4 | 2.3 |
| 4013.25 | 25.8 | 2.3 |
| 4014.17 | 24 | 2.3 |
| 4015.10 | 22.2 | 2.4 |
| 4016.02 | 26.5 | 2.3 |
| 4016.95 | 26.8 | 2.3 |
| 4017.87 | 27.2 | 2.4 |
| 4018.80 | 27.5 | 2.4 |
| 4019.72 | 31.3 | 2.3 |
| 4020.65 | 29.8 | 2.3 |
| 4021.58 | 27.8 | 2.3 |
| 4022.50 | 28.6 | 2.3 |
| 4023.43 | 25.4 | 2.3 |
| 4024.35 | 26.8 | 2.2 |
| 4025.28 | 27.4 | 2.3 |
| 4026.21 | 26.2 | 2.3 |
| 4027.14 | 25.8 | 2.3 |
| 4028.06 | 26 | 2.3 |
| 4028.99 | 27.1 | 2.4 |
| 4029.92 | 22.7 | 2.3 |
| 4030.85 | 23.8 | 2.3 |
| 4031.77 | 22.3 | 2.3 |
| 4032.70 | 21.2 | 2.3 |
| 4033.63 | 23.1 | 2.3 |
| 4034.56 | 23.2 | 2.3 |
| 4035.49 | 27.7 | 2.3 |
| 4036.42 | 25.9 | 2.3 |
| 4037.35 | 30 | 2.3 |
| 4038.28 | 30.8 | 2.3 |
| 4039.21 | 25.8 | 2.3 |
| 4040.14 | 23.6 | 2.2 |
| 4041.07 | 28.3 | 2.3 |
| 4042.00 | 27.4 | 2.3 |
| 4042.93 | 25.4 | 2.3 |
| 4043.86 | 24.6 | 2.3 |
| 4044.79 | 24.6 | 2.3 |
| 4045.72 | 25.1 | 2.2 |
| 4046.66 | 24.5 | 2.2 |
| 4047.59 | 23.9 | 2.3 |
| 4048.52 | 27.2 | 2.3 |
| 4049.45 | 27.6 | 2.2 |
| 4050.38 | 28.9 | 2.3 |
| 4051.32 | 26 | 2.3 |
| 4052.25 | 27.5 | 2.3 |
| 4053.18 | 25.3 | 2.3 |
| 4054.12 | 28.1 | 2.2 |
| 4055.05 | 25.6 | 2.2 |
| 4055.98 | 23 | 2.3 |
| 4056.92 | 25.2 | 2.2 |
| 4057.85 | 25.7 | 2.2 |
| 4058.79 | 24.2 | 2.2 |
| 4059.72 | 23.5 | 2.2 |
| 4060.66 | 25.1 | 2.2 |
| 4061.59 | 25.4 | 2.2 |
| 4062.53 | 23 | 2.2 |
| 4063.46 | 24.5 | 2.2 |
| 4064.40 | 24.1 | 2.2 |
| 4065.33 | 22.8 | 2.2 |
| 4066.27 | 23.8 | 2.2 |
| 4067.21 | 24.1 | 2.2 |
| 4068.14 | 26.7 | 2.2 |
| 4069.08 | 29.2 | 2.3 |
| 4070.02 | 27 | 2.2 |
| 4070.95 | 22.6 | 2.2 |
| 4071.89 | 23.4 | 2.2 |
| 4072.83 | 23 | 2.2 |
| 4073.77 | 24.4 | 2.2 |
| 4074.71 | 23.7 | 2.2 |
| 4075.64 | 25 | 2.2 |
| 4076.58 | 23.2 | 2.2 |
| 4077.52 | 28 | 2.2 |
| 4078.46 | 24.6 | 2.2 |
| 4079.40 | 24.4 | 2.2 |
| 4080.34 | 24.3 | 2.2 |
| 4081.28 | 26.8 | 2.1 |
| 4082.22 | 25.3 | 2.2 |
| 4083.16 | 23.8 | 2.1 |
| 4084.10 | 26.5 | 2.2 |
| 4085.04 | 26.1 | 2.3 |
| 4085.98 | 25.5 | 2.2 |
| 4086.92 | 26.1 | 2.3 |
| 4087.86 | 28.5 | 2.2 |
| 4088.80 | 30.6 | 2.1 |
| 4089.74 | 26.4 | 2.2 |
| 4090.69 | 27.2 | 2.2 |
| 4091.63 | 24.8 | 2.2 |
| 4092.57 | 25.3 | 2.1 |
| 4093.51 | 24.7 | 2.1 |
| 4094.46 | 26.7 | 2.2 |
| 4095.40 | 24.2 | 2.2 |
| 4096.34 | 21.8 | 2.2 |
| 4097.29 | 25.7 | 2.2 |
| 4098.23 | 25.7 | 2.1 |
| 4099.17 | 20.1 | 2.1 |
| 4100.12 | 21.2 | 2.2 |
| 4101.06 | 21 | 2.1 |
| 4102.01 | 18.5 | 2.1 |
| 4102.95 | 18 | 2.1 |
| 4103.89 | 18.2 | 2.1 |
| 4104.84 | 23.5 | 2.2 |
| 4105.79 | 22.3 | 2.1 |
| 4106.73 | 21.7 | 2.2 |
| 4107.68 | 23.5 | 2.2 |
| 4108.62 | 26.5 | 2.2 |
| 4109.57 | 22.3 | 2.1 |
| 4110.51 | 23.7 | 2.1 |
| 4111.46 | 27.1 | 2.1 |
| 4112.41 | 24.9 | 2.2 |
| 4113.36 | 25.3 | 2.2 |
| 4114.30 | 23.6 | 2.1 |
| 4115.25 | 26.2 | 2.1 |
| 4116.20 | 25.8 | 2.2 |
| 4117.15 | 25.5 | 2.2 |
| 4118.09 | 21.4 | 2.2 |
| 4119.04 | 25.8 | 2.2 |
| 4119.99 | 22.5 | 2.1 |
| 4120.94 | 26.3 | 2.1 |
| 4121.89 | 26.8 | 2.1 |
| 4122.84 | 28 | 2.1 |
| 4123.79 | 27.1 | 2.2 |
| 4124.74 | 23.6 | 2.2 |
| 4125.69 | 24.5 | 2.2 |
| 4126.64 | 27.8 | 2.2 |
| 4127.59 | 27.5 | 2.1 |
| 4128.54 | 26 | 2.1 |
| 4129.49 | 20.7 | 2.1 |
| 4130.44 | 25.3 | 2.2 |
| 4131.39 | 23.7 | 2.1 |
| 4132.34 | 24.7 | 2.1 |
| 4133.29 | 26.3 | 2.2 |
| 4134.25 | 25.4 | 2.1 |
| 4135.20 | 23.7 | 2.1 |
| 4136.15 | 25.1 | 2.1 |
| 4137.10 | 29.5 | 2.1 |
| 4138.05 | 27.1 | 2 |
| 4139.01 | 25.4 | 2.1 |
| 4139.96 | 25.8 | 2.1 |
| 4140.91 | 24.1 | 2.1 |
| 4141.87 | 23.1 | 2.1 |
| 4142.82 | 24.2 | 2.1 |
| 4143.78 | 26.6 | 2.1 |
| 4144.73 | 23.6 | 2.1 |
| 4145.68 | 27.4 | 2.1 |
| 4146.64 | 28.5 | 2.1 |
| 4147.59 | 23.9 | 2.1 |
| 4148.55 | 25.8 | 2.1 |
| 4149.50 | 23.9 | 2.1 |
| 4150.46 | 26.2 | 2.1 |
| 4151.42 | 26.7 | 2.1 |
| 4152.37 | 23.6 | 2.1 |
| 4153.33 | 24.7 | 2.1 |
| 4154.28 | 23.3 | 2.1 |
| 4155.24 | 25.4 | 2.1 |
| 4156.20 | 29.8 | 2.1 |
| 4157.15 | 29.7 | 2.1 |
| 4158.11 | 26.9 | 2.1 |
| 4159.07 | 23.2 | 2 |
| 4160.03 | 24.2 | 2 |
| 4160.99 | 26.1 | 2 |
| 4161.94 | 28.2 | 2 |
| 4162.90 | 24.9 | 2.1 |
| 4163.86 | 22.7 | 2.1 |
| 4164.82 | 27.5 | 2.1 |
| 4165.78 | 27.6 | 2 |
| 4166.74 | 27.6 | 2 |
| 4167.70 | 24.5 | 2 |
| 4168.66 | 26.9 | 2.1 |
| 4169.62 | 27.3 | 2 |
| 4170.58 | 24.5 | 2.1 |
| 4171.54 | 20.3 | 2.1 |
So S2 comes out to 1.1 AA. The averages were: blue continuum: 25.4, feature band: 24.5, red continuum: 25.2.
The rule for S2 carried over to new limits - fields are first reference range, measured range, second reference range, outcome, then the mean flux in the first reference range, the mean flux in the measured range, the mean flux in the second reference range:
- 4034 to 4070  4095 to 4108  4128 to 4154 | 1.87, 25.7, 21.8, 25.2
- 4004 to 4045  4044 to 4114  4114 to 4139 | 2.53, 25.9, 24.7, 25.4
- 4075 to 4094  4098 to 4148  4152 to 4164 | 2.54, 25.8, 24.5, 25.7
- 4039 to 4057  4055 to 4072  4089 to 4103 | 0.34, 25.9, 24.7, 23.7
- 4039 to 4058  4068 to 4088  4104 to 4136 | 0.09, 25.9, 25.3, 24.7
